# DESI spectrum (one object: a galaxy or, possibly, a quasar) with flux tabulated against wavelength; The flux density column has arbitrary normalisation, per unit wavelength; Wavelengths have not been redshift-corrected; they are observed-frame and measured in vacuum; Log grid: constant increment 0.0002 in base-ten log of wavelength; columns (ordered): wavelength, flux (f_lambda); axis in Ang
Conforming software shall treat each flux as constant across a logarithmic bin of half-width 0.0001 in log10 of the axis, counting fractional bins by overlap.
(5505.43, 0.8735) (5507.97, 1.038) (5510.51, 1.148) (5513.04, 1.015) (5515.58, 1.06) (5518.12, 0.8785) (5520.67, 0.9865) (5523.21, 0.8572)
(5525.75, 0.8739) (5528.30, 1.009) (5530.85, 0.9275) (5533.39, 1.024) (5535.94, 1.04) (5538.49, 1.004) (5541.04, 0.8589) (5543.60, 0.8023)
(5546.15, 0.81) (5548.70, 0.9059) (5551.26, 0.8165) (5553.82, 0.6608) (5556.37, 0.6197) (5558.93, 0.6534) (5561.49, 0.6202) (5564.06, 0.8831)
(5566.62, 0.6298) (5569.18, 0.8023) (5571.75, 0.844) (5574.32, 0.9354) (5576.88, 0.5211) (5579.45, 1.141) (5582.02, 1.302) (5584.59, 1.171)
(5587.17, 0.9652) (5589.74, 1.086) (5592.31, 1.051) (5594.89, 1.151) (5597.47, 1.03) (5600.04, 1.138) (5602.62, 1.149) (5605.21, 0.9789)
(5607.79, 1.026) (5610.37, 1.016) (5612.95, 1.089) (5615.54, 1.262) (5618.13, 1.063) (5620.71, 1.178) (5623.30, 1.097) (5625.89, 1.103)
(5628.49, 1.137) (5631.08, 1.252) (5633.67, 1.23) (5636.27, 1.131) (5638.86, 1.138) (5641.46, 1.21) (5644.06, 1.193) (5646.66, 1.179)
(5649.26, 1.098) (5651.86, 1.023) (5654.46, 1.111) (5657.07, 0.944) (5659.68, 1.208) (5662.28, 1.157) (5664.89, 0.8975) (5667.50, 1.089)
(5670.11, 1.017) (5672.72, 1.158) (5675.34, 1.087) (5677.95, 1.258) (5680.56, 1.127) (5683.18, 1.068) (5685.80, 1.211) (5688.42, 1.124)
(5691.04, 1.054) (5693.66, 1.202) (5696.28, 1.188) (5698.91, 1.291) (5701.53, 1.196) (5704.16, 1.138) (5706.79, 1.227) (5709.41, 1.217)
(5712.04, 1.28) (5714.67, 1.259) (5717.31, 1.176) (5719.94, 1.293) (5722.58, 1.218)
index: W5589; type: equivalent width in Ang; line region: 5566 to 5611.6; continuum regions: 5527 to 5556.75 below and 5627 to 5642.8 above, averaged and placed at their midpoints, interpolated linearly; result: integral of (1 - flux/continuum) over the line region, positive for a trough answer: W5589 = 1.4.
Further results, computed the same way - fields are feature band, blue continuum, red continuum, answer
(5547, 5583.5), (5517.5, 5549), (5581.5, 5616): 7.11 Ang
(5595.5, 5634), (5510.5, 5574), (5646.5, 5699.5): -4.25 Ang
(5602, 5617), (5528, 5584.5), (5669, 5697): -1.66 Ang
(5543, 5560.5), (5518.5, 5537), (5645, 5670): 4.09 Ang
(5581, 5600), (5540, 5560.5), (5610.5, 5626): -2.56 Ang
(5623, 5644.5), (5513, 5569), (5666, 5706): -2.59 Ang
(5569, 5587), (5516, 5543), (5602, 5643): 1.26 Ang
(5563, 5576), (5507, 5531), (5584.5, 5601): 2.96 Ang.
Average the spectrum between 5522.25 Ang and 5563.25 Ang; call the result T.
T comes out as 0.843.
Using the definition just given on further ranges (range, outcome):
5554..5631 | 0.988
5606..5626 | 1.1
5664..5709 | 1.14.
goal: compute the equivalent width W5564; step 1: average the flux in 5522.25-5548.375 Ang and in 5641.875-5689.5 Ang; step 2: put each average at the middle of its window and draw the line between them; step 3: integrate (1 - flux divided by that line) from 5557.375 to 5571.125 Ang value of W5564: 3.4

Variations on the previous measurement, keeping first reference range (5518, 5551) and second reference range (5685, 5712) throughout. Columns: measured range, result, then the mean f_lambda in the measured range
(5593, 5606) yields -0.8 Ang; 1.09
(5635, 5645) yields -0.7 Ang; 1.17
